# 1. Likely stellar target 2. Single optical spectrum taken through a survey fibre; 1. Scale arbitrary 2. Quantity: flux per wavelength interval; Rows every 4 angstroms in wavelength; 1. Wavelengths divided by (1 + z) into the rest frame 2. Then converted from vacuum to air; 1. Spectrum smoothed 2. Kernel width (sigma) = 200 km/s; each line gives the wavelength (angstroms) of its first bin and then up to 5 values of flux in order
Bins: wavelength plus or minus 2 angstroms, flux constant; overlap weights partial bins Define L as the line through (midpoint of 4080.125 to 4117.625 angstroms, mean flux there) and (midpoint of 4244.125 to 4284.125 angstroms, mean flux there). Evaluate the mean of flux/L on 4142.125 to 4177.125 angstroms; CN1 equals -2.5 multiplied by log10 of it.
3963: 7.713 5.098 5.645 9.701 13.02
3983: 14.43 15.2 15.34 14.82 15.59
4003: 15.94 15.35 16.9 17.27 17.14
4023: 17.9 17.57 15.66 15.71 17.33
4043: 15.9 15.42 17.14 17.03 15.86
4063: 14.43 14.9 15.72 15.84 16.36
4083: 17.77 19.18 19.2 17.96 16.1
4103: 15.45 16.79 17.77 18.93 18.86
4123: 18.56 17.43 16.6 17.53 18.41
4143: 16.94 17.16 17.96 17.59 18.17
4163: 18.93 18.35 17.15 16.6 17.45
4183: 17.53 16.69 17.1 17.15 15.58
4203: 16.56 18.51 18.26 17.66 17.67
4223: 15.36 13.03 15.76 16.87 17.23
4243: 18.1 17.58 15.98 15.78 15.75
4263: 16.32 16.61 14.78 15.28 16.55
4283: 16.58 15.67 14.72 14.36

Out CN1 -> -0.03 mag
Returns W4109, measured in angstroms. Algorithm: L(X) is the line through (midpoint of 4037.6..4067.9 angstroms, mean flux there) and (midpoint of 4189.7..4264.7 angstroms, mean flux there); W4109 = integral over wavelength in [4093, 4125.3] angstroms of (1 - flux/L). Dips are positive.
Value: -2.7 angstroms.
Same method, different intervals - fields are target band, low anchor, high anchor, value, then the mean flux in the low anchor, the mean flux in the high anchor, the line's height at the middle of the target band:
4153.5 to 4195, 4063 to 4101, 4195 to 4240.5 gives -2.1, 16.9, 16.6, 16.7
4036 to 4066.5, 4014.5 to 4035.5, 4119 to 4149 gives 1.8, 16.9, 17.6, 17.1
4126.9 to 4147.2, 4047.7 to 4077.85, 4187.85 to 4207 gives -1.2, 15.8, 16.8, 16.4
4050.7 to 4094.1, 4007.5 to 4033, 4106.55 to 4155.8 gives 1.7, 17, 17.8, 17.3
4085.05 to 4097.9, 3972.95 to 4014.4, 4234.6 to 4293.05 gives -2.8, 14.7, 16.2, 15.3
